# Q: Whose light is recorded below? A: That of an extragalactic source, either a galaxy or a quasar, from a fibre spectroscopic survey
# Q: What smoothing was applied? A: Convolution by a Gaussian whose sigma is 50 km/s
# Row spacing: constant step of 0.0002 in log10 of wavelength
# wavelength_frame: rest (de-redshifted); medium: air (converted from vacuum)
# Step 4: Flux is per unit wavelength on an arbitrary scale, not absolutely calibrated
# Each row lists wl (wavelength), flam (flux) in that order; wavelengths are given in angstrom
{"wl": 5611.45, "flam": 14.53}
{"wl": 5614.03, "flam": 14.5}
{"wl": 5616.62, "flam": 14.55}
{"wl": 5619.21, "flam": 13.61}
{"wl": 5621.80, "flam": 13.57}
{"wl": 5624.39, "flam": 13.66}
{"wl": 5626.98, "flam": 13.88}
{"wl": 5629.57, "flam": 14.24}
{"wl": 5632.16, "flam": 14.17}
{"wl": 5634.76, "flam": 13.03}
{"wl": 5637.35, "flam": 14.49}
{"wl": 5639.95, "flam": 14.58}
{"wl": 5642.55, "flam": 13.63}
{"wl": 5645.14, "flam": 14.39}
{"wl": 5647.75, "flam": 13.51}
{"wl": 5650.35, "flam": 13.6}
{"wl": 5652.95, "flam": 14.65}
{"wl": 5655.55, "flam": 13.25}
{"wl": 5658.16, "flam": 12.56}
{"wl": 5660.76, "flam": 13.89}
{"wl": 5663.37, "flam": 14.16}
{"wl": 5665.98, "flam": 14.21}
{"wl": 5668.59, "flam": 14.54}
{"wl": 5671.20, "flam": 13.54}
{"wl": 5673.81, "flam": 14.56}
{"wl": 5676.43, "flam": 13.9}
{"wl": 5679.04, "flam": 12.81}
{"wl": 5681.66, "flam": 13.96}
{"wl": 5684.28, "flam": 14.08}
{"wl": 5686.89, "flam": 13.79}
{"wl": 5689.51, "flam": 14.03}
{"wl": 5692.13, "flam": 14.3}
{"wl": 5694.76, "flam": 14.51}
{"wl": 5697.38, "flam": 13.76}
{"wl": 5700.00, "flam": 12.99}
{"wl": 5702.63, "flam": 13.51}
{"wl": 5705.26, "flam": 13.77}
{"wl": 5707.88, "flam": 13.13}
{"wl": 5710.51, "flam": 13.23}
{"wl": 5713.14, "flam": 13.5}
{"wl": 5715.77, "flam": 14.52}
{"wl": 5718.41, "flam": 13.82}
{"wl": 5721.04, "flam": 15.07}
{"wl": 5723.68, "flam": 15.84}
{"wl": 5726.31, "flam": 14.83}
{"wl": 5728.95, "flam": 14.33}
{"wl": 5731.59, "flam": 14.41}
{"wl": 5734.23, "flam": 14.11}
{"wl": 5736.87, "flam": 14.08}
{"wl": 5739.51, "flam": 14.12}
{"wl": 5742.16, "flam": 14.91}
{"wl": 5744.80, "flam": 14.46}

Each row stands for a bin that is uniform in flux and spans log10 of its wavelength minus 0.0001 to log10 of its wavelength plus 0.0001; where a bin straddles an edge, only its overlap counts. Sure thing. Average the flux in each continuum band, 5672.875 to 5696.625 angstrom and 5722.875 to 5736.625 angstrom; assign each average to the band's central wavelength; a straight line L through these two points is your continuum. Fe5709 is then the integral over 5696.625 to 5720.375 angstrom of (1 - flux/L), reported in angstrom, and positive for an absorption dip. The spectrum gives 1.2 angstrom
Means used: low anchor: 14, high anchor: 14.6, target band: 13.6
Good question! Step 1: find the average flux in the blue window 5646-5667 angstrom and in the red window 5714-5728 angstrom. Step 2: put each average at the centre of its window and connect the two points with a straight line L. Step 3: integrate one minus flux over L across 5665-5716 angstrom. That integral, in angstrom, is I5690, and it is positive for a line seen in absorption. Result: 1.62 angstrom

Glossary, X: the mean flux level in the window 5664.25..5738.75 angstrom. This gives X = 14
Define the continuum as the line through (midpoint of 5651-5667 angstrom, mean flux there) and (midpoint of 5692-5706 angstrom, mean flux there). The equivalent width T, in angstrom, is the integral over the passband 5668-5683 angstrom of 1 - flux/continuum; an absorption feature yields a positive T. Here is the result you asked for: -0.1 angstrom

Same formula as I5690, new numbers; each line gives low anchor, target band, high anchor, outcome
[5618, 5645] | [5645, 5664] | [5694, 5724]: 0.3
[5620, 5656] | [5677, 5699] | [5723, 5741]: 0.5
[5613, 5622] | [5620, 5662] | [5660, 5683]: 0.6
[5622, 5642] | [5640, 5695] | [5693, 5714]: -0.5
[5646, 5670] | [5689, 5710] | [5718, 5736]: 0.9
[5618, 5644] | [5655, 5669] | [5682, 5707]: 0.1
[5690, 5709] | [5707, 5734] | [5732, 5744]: -0.4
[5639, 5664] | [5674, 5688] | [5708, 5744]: 0.2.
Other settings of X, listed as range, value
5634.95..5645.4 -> 14.1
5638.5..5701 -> 13.9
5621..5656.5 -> 13.9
